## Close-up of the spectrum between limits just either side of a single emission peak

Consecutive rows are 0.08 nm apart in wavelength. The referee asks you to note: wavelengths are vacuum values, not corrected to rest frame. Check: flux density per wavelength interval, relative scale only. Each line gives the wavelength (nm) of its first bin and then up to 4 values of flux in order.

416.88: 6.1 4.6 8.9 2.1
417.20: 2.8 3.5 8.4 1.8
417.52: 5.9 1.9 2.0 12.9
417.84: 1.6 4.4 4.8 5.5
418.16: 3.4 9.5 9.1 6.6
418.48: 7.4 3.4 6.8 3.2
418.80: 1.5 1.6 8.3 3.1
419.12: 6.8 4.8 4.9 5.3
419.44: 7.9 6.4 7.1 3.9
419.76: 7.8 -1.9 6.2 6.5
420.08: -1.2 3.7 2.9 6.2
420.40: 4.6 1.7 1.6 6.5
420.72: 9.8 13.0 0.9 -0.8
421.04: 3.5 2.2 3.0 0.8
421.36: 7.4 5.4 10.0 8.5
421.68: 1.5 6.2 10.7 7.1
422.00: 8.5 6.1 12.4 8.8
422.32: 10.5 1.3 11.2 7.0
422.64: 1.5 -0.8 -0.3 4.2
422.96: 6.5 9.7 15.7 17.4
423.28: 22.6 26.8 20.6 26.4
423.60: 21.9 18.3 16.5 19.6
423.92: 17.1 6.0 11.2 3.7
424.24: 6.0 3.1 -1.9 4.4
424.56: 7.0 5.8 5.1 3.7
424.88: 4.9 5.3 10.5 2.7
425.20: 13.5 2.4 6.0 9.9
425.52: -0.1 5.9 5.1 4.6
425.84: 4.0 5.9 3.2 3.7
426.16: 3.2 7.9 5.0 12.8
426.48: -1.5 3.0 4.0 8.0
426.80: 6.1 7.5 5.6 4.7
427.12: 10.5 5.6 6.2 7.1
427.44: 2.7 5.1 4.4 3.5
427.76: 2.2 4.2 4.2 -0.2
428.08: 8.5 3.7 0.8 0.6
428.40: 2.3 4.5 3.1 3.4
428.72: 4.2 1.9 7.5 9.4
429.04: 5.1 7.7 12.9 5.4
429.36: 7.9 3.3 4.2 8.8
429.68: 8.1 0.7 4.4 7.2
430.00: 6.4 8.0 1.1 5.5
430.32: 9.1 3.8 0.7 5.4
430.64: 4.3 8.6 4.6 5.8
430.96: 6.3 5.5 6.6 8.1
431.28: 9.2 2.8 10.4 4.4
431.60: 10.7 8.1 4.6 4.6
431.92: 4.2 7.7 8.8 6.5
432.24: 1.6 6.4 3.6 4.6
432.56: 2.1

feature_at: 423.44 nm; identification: [O II]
